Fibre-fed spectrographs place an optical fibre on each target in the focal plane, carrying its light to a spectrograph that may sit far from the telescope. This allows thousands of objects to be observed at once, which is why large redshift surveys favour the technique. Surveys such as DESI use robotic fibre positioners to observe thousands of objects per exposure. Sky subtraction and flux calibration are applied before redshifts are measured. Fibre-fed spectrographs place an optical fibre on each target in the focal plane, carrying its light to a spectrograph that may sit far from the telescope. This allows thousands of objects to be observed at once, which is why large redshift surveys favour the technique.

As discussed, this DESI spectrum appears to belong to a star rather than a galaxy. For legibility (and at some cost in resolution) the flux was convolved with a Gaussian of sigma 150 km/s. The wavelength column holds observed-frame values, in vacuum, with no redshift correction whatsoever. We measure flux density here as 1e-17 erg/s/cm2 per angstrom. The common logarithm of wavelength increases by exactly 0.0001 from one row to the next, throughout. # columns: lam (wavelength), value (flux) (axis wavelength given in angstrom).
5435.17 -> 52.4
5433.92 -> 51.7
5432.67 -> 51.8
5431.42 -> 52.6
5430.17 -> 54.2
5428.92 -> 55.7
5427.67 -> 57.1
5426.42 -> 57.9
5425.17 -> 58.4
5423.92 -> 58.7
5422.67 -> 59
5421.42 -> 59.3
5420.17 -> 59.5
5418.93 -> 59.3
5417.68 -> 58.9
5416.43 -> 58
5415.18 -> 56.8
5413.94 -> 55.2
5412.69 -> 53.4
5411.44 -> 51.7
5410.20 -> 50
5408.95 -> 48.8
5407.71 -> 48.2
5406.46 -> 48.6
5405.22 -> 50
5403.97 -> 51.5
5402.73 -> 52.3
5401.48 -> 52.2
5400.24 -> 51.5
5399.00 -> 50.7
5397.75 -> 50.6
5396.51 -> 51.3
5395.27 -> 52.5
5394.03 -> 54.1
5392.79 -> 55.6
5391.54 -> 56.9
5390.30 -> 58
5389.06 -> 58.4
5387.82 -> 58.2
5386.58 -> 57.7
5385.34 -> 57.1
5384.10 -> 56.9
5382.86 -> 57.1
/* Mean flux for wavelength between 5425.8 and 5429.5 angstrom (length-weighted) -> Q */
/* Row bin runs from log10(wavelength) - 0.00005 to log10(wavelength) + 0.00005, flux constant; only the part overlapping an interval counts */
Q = 56.9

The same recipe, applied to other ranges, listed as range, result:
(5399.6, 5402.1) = 52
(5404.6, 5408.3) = 48.9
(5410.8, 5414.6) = 53.5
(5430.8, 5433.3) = 52.2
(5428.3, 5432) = 54.2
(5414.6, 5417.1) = 57.3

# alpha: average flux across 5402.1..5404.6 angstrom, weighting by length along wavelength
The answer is 51.7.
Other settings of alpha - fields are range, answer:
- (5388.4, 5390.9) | 58.2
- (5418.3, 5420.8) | 59.5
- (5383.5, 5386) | 57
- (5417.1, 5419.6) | 59.2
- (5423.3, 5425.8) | 58.5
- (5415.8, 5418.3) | 58.3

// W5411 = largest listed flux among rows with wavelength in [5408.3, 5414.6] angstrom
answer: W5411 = 55.2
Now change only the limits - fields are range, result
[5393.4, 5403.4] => 54.1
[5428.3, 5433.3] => 55.7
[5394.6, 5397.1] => 52.5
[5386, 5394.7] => 58.4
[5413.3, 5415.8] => 56.8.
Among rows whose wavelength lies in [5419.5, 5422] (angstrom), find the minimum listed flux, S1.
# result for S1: 59.3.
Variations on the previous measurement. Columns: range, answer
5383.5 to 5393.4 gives 55.6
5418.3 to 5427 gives 57.9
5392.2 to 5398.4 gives 50.6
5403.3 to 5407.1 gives 48.6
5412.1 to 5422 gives 53.4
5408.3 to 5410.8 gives 48.8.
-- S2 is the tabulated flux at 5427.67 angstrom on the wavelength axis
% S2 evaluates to 57.1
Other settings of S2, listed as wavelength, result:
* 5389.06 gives 58.4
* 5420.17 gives 59.5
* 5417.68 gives 58.9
